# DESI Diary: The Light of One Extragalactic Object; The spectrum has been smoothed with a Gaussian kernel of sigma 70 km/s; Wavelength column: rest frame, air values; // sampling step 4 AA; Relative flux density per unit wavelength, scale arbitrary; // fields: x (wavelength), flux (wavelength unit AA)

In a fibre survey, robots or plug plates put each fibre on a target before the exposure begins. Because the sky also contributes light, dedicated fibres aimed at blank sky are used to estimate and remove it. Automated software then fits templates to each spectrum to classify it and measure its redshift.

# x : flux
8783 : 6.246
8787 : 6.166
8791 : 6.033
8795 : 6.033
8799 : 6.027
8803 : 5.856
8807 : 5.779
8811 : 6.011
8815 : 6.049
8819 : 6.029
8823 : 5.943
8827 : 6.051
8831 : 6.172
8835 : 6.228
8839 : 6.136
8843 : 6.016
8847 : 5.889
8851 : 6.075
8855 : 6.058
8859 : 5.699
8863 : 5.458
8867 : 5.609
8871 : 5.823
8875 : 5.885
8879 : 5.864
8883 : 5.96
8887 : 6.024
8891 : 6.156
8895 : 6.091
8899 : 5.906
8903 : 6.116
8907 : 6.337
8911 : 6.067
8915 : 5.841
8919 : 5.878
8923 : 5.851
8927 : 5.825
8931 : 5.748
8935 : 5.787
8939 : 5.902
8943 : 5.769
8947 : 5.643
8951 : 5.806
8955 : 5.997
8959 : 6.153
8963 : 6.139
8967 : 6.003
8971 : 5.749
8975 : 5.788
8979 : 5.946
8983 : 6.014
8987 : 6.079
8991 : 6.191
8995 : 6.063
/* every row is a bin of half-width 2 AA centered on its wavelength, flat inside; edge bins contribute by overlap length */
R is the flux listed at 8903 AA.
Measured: 6.116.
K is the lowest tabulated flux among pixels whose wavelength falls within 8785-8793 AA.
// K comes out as 6.033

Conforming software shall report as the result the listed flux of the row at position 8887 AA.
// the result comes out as 6.024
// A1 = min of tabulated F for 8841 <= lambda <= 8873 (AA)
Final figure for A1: 5.458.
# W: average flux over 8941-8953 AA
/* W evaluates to 5.74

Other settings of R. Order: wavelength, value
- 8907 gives 6.337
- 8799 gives 6.027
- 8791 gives 6.033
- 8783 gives 6.246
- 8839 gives 6.136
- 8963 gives 6.139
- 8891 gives 6.156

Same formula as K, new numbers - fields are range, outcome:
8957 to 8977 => 5.749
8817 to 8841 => 5.943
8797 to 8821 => 5.779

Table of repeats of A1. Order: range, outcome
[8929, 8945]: 5.748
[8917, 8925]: 5.851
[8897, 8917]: 5.841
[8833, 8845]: 6.016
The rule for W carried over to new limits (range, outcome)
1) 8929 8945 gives 5.8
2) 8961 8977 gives 5.92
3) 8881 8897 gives 6.06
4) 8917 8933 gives 5.83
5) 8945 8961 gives 5.9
